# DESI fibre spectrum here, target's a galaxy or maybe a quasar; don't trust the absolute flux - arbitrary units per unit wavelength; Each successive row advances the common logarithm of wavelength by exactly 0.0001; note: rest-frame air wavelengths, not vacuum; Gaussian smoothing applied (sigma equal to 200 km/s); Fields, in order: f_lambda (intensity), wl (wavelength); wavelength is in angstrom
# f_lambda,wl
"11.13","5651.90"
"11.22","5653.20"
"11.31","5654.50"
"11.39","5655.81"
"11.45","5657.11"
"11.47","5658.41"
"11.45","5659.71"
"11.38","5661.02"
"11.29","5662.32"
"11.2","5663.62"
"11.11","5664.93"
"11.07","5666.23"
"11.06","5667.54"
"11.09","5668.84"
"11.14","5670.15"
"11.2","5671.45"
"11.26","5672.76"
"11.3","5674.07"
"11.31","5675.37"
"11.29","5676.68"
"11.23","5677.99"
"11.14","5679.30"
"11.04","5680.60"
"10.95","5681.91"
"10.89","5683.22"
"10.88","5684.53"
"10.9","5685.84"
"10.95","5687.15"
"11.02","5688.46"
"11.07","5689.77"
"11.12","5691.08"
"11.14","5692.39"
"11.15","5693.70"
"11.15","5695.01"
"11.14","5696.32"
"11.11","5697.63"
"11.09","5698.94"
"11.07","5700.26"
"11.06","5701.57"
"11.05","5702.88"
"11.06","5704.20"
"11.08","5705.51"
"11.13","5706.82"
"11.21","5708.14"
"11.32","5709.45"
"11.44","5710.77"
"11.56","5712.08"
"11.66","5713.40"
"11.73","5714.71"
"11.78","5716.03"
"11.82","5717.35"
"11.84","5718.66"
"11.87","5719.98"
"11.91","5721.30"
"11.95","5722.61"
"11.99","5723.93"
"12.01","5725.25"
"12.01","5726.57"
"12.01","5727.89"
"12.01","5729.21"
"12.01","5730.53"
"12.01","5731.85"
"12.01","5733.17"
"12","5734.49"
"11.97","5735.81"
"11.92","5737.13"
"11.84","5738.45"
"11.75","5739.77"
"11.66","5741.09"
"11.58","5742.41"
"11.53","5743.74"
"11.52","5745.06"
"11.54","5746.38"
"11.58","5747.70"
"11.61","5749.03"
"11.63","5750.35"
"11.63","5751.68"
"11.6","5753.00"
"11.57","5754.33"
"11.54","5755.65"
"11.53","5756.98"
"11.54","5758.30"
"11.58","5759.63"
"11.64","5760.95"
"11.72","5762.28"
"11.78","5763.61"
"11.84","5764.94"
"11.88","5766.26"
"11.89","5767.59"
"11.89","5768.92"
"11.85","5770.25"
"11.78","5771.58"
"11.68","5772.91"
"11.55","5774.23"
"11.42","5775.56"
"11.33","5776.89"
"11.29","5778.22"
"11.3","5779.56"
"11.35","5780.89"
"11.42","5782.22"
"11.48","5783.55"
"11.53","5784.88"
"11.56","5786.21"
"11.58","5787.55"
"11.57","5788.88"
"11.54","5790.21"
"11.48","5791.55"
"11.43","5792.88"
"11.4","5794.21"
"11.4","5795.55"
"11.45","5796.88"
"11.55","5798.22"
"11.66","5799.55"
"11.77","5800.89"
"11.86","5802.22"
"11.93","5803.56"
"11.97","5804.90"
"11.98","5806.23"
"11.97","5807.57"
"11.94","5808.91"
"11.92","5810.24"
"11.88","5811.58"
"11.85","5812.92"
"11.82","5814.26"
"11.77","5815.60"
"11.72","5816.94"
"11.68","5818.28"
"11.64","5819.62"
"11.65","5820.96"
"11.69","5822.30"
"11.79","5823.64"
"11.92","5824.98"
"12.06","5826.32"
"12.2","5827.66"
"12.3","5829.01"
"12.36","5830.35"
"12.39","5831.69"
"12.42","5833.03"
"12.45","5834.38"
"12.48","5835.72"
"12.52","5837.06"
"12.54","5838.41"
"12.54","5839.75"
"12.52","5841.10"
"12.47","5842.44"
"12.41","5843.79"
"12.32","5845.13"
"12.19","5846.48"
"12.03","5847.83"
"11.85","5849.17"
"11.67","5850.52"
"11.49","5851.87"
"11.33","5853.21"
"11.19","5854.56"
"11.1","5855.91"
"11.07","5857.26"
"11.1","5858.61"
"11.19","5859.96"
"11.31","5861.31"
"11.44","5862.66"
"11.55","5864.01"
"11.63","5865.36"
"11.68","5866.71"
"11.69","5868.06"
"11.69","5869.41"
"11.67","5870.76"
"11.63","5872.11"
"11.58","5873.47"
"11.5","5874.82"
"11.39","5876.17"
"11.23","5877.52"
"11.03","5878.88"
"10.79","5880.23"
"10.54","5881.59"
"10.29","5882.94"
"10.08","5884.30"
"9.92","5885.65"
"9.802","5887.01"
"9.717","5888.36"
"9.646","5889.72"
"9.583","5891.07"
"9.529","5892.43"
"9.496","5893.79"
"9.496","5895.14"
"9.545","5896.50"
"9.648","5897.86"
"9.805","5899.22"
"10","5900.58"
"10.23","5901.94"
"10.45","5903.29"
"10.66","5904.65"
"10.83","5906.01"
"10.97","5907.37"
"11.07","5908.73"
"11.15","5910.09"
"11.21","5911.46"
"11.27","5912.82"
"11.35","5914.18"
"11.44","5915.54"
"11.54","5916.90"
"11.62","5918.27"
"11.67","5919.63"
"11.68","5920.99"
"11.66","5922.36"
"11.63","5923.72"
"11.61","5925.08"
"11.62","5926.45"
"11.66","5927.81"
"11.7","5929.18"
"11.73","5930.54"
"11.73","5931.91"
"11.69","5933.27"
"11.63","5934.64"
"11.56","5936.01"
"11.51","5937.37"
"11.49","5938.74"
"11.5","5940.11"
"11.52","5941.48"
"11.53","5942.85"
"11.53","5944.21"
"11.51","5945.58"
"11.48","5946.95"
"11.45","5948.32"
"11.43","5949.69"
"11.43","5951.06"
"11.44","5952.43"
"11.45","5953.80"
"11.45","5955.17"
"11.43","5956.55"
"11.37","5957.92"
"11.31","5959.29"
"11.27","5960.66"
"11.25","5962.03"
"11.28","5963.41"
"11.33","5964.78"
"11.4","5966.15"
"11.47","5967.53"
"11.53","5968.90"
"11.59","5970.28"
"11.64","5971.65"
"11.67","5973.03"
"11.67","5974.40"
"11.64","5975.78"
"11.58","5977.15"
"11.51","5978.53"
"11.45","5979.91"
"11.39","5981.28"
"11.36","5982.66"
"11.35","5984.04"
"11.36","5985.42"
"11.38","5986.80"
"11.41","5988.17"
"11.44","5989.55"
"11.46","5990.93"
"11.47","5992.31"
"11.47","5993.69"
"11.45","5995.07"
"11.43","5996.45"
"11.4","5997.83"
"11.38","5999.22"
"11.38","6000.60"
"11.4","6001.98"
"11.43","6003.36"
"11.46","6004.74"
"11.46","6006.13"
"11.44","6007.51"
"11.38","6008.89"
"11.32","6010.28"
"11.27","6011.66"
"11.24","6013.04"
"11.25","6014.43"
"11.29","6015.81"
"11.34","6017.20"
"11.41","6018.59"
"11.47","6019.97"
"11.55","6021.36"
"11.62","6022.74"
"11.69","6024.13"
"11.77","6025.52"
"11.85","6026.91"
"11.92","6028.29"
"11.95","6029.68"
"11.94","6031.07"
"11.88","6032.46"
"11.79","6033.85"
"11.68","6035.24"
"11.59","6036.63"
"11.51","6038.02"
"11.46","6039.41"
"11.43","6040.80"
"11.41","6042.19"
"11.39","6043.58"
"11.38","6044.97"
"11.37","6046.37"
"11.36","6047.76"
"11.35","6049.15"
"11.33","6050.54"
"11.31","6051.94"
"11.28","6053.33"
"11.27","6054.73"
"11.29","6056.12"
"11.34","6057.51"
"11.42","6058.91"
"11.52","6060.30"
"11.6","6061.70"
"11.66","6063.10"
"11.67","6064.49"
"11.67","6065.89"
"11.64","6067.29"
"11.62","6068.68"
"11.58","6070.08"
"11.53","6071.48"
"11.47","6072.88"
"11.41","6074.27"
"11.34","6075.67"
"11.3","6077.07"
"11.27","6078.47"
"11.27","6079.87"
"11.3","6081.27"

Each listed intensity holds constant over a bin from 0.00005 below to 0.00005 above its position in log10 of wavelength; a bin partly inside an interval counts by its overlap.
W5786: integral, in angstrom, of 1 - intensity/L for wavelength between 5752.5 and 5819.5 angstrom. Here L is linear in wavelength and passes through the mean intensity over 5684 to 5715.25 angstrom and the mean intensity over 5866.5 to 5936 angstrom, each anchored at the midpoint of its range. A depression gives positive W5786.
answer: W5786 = -3.6 angstrom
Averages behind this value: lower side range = 11.2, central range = 11.7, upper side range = 10.9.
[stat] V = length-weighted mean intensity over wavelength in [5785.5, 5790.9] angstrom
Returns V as 11.5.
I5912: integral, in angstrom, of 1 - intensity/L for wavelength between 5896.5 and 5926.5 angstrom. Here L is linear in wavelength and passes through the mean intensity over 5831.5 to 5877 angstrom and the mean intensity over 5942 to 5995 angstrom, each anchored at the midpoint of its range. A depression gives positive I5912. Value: 1.62 angstrom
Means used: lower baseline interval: 11.8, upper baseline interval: 11.5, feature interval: 11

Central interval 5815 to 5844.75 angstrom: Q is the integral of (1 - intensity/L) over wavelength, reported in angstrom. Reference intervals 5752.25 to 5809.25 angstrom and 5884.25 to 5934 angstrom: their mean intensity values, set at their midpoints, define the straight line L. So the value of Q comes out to -2.27 angstrom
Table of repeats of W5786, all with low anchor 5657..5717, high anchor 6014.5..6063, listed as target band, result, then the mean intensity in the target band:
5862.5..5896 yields 1.9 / 10.7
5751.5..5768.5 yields -0.6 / 11.7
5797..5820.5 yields -1.0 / 11.8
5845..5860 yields -0.2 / 11.5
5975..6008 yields 0.1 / 11.4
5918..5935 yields -0.4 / 11.7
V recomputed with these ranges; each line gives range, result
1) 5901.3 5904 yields 10.4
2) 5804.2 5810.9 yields 12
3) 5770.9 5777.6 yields 11.6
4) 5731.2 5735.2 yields 12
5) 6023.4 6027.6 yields 11.8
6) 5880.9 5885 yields 10.3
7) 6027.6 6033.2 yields 11.9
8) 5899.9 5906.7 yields 10.4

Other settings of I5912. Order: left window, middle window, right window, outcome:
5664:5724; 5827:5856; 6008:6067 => -2.0 angstrom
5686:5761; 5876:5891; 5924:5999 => 1.5 angstrom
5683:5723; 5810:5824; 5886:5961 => -0.7 angstrom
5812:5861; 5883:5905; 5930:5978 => 3.5 angstrom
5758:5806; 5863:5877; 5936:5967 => -0.1 angstrom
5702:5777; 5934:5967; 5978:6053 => 0.2 angstrom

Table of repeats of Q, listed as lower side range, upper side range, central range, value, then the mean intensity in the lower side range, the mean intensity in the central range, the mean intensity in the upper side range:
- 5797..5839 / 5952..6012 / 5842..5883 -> 1.2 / 12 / 11.5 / 11.4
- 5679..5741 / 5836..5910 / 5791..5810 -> -0.8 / 11.5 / 11.7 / 11.1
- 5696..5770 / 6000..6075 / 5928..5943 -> -0.1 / 11.6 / 11.6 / 11.5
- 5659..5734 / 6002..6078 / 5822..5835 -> -0.9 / 11.4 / 12.2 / 11.5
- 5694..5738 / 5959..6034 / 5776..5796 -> 0.2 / 11.6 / 11.4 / 11.5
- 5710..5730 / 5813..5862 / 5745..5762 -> 0.4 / 11.8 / 11.6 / 11.9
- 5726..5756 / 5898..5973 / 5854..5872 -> 0.1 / 11.8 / 11.4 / 11.3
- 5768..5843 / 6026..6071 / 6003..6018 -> 0.3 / 11.8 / 11.3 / 11.5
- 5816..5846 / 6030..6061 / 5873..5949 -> 6.1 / 12.2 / 11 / 11.5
